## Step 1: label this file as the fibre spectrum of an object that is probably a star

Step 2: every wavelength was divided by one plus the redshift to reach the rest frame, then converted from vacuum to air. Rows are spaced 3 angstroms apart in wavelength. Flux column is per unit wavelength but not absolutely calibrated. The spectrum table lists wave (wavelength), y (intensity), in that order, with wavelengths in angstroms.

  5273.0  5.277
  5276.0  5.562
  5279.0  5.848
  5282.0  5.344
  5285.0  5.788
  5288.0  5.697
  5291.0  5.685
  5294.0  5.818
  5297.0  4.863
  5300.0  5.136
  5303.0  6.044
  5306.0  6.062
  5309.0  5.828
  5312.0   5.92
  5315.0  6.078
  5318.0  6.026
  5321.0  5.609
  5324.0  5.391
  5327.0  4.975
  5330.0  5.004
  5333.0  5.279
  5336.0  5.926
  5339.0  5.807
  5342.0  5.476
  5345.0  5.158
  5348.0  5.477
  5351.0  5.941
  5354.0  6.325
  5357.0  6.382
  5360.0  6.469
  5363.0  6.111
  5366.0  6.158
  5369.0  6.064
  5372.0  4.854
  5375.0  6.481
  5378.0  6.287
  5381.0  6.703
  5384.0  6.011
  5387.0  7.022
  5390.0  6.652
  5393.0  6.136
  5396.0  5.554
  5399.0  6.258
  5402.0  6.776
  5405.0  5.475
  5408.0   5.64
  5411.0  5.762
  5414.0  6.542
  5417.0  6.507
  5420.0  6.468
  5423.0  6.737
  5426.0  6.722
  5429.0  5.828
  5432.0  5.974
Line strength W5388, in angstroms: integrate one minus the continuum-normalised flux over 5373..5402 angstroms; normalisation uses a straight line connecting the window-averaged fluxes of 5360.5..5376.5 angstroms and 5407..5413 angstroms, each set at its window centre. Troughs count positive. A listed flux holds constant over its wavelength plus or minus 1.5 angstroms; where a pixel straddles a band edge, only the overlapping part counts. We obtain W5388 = -2.3 angstroms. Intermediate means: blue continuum 5.97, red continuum 5.78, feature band 6.34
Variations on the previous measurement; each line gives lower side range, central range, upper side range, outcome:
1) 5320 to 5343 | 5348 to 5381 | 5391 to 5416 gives -2.30 angstroms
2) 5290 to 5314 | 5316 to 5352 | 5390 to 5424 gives 2.00 angstroms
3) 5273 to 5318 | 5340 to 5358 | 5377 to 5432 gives 0.60 angstroms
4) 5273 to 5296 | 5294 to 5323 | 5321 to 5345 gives -1.10 angstroms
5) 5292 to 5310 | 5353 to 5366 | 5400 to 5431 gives -0.80 angstroms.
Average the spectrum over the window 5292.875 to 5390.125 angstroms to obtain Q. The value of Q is 5.85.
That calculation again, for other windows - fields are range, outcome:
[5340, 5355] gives 5.66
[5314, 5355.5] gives 5.6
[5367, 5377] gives 5.84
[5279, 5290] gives 5.65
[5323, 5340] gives 5.39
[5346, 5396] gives 6.16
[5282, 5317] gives 5.71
